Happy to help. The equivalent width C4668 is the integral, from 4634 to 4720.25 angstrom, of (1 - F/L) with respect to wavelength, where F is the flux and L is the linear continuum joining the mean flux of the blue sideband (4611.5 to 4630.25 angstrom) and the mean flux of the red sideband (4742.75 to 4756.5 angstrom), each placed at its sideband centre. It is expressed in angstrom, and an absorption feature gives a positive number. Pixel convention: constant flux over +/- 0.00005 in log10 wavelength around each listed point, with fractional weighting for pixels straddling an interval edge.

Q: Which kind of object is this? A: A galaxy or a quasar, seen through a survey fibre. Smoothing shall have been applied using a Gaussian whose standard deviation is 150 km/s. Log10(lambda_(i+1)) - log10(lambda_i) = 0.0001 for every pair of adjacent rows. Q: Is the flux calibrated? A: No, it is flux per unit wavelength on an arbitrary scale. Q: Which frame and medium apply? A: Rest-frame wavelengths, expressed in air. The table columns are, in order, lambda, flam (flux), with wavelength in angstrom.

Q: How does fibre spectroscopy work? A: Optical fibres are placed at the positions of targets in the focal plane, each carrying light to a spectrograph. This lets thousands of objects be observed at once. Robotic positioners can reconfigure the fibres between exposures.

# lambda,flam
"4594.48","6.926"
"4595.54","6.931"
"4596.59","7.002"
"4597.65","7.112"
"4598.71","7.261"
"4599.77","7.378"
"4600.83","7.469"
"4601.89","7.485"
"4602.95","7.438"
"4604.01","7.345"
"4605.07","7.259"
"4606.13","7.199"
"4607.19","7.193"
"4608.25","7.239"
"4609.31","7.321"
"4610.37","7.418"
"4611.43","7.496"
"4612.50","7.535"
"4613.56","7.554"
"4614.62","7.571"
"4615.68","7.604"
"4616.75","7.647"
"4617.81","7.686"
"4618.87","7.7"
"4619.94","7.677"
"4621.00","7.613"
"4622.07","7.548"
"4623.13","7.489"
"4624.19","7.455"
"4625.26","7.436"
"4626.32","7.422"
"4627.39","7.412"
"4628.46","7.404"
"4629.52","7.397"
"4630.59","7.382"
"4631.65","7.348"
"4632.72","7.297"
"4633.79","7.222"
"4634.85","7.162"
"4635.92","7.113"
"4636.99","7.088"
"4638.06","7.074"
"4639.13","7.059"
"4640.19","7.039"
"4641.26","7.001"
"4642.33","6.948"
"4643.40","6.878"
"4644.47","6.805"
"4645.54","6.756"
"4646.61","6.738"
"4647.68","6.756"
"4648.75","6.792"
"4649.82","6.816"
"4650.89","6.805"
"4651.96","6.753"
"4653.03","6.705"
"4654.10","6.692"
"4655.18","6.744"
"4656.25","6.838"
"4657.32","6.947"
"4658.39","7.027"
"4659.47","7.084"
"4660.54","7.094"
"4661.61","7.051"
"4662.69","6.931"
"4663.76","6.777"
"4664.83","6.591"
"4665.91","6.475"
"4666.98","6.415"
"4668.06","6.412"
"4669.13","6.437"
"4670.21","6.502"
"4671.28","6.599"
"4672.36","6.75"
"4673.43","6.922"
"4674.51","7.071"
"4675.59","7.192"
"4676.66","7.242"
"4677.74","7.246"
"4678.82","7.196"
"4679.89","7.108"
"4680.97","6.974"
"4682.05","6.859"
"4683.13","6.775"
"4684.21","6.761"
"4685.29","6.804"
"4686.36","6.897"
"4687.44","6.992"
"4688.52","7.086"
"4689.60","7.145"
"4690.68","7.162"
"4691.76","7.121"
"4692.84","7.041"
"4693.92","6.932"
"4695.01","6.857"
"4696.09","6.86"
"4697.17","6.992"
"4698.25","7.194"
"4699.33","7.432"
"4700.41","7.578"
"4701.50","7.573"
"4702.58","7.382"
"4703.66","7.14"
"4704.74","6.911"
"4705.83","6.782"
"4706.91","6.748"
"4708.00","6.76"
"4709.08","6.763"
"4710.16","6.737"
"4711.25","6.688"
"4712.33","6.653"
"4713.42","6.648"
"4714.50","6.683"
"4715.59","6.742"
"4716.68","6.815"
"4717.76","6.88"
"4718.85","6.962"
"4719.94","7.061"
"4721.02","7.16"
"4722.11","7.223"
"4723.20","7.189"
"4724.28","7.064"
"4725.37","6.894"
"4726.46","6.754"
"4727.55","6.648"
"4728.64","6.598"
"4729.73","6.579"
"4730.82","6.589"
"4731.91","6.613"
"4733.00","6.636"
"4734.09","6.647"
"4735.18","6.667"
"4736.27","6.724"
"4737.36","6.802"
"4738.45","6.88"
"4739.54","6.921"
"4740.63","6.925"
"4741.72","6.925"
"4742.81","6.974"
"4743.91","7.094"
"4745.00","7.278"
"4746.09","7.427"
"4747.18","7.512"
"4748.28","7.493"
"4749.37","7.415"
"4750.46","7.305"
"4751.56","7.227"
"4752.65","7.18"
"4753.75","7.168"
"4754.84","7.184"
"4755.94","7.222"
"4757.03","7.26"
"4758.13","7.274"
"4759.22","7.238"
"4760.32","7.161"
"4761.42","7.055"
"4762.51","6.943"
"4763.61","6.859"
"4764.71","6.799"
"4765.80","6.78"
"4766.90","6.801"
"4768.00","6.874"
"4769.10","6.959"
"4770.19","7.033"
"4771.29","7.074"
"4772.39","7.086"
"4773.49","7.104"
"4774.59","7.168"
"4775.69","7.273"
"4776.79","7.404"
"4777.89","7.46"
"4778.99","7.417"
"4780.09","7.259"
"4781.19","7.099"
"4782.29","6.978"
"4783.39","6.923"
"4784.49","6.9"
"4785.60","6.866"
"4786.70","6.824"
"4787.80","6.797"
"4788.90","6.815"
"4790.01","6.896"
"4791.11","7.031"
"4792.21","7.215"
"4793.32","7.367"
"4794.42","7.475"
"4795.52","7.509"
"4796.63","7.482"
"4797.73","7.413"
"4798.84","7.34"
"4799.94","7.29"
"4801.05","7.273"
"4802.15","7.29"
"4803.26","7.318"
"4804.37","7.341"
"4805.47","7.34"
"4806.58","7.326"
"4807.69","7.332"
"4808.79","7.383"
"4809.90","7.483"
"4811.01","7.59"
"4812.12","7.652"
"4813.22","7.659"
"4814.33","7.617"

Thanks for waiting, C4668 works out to 5.9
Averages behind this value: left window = 7.53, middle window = 6.91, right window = 7.28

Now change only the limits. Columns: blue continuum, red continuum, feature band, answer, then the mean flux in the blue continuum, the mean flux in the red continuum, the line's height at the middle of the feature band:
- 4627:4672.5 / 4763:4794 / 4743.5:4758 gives -0.58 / 6.91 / 7.04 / 7.01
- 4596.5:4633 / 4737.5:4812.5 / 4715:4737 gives 1.30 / 7.43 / 7.17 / 7.25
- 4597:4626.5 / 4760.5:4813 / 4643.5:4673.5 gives 2.51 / 7.45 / 7.17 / 7.37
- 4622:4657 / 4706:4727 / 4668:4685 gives 0.19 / 7.07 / 6.86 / 6.97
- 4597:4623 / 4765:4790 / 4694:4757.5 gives 1.58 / 7.45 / 7.04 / 7.16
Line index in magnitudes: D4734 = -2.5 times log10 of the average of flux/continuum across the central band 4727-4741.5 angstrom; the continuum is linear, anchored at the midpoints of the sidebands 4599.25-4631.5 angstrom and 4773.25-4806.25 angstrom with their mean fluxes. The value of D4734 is 0.09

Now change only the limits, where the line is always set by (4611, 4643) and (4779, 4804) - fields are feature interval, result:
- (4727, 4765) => 0.03 mag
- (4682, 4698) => 0.05 mag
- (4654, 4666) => 0.07 mag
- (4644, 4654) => 0.09 mag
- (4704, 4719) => 0.08 mag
